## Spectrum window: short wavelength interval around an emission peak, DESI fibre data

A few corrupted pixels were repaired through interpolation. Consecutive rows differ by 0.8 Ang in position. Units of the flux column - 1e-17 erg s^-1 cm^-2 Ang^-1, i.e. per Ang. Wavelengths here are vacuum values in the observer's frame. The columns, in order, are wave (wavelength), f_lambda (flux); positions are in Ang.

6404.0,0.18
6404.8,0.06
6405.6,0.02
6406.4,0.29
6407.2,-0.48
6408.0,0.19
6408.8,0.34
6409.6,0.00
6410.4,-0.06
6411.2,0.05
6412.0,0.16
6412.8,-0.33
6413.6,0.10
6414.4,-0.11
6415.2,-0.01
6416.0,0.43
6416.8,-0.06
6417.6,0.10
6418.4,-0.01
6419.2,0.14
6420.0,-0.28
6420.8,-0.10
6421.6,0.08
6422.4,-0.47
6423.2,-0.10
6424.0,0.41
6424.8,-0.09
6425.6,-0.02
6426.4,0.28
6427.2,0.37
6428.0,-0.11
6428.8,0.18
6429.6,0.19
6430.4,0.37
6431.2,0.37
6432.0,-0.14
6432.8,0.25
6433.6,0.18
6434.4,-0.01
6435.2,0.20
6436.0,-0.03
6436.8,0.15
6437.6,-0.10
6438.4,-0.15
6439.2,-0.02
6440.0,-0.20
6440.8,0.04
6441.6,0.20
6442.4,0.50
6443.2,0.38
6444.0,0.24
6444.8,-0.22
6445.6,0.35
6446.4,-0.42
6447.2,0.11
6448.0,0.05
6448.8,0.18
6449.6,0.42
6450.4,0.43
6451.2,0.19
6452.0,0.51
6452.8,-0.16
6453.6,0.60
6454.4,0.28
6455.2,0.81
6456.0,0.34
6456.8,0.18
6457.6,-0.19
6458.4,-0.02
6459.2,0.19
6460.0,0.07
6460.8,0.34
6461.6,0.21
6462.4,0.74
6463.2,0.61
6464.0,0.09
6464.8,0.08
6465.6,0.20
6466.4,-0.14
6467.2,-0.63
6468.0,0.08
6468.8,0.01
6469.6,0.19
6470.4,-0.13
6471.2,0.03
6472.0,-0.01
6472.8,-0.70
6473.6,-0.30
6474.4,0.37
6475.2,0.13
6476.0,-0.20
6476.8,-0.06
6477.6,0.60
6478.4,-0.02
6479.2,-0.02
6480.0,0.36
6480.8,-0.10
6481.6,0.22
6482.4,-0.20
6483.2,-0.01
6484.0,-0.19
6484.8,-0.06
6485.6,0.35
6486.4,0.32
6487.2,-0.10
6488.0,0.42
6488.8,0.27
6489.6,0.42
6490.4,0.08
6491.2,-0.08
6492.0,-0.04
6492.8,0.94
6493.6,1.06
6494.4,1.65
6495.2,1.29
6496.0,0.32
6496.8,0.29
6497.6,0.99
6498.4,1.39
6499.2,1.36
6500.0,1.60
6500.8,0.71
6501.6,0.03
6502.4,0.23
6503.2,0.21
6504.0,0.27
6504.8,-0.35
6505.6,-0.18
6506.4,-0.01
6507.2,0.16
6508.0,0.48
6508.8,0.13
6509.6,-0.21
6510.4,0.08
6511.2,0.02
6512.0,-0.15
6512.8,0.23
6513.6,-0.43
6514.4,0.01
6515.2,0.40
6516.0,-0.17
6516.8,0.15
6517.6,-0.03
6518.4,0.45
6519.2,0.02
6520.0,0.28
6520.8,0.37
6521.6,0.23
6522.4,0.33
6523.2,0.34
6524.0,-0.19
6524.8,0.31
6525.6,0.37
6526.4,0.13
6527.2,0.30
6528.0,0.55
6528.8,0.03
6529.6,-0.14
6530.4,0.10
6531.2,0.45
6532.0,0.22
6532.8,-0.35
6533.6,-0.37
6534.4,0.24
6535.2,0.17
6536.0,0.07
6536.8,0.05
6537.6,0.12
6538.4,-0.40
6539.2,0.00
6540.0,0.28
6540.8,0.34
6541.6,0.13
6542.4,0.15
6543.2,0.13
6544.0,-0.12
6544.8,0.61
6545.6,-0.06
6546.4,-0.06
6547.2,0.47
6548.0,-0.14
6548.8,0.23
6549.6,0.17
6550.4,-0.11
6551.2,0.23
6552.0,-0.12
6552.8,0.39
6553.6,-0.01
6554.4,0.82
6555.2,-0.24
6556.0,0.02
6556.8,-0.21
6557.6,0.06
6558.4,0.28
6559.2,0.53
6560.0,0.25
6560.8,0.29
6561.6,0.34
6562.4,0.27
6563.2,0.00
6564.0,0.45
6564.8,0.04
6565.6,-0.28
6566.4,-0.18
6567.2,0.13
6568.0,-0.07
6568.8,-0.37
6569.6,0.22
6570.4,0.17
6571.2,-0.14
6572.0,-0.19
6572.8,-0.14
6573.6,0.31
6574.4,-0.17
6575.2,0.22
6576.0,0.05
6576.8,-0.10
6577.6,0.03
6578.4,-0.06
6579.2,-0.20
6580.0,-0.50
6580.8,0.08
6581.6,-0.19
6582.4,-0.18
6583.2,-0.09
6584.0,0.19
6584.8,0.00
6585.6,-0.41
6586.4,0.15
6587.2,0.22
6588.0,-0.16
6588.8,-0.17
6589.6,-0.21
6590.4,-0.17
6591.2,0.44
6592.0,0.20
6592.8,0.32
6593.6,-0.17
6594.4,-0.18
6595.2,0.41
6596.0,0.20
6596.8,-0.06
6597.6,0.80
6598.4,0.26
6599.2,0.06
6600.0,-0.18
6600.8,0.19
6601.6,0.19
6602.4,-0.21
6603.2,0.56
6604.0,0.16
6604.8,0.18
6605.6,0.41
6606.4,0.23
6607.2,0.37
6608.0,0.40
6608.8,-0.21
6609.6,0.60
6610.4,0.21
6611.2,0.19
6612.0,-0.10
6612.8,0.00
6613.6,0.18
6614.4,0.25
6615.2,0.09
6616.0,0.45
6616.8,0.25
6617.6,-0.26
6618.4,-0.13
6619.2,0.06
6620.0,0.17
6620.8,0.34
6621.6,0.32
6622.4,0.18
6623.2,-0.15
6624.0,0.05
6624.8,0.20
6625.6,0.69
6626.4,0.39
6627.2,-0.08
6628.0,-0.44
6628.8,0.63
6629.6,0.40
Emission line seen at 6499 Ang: [O II]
